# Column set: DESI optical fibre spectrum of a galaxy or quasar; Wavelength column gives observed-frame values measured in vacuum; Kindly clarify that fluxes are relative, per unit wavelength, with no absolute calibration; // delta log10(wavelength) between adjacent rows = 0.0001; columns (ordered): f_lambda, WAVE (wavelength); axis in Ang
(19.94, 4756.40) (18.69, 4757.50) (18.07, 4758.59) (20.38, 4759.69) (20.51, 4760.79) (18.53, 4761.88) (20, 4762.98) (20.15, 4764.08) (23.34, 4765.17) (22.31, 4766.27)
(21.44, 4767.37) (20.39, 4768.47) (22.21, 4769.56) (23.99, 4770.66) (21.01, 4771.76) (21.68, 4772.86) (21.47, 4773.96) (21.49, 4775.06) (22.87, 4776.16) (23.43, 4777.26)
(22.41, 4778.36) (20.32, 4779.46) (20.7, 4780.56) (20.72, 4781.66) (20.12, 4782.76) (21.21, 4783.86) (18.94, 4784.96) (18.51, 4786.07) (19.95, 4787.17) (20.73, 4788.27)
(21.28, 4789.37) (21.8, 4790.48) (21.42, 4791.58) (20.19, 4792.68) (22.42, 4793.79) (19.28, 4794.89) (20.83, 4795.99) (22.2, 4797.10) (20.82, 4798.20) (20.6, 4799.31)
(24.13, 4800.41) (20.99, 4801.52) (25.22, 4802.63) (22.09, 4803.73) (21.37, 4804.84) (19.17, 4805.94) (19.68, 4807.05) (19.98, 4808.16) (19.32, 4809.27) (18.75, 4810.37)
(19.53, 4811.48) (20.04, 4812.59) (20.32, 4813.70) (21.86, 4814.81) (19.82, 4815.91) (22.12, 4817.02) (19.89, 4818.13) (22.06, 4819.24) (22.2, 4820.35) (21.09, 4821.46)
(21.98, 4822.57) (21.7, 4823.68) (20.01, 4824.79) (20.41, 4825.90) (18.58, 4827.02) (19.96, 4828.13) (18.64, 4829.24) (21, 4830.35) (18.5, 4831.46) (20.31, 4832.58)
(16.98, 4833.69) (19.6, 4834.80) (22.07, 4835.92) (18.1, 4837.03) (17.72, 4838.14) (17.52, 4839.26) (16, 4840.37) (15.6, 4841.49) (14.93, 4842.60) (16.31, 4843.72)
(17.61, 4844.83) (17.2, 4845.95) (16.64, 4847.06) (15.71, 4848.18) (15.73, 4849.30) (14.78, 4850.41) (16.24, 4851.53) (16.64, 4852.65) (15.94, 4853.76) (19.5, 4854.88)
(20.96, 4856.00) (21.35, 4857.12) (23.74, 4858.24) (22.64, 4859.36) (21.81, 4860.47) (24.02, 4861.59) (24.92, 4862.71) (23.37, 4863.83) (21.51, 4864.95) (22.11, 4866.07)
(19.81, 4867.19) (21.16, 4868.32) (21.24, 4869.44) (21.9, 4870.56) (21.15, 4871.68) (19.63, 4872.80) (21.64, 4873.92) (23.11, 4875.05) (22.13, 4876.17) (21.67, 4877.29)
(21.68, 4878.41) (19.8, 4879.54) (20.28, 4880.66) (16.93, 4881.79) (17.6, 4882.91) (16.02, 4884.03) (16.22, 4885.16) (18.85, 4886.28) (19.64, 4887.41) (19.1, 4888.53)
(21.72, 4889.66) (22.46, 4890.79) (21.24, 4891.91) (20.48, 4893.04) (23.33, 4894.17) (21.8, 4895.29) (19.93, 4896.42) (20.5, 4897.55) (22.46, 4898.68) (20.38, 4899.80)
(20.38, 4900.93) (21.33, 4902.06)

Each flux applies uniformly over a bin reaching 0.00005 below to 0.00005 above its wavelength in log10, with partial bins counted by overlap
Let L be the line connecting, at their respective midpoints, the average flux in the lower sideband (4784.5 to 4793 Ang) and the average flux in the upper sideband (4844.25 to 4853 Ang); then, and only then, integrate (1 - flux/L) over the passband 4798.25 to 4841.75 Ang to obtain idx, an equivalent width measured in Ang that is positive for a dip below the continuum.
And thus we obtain -4.5 Ang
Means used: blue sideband 20.4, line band 20.2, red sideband 16.3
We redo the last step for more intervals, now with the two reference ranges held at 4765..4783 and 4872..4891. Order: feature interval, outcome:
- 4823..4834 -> 0.6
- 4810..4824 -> 0.1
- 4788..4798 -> 0.1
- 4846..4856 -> 1.8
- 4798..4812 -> 0.2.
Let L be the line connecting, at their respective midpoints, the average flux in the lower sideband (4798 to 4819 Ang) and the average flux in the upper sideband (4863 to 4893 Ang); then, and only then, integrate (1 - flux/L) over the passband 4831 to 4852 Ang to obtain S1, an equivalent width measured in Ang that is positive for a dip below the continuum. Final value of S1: 3.50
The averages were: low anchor 20.8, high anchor 20.5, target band 17.2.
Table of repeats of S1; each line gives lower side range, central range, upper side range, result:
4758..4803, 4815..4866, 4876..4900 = 2.8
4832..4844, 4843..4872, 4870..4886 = -1.3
